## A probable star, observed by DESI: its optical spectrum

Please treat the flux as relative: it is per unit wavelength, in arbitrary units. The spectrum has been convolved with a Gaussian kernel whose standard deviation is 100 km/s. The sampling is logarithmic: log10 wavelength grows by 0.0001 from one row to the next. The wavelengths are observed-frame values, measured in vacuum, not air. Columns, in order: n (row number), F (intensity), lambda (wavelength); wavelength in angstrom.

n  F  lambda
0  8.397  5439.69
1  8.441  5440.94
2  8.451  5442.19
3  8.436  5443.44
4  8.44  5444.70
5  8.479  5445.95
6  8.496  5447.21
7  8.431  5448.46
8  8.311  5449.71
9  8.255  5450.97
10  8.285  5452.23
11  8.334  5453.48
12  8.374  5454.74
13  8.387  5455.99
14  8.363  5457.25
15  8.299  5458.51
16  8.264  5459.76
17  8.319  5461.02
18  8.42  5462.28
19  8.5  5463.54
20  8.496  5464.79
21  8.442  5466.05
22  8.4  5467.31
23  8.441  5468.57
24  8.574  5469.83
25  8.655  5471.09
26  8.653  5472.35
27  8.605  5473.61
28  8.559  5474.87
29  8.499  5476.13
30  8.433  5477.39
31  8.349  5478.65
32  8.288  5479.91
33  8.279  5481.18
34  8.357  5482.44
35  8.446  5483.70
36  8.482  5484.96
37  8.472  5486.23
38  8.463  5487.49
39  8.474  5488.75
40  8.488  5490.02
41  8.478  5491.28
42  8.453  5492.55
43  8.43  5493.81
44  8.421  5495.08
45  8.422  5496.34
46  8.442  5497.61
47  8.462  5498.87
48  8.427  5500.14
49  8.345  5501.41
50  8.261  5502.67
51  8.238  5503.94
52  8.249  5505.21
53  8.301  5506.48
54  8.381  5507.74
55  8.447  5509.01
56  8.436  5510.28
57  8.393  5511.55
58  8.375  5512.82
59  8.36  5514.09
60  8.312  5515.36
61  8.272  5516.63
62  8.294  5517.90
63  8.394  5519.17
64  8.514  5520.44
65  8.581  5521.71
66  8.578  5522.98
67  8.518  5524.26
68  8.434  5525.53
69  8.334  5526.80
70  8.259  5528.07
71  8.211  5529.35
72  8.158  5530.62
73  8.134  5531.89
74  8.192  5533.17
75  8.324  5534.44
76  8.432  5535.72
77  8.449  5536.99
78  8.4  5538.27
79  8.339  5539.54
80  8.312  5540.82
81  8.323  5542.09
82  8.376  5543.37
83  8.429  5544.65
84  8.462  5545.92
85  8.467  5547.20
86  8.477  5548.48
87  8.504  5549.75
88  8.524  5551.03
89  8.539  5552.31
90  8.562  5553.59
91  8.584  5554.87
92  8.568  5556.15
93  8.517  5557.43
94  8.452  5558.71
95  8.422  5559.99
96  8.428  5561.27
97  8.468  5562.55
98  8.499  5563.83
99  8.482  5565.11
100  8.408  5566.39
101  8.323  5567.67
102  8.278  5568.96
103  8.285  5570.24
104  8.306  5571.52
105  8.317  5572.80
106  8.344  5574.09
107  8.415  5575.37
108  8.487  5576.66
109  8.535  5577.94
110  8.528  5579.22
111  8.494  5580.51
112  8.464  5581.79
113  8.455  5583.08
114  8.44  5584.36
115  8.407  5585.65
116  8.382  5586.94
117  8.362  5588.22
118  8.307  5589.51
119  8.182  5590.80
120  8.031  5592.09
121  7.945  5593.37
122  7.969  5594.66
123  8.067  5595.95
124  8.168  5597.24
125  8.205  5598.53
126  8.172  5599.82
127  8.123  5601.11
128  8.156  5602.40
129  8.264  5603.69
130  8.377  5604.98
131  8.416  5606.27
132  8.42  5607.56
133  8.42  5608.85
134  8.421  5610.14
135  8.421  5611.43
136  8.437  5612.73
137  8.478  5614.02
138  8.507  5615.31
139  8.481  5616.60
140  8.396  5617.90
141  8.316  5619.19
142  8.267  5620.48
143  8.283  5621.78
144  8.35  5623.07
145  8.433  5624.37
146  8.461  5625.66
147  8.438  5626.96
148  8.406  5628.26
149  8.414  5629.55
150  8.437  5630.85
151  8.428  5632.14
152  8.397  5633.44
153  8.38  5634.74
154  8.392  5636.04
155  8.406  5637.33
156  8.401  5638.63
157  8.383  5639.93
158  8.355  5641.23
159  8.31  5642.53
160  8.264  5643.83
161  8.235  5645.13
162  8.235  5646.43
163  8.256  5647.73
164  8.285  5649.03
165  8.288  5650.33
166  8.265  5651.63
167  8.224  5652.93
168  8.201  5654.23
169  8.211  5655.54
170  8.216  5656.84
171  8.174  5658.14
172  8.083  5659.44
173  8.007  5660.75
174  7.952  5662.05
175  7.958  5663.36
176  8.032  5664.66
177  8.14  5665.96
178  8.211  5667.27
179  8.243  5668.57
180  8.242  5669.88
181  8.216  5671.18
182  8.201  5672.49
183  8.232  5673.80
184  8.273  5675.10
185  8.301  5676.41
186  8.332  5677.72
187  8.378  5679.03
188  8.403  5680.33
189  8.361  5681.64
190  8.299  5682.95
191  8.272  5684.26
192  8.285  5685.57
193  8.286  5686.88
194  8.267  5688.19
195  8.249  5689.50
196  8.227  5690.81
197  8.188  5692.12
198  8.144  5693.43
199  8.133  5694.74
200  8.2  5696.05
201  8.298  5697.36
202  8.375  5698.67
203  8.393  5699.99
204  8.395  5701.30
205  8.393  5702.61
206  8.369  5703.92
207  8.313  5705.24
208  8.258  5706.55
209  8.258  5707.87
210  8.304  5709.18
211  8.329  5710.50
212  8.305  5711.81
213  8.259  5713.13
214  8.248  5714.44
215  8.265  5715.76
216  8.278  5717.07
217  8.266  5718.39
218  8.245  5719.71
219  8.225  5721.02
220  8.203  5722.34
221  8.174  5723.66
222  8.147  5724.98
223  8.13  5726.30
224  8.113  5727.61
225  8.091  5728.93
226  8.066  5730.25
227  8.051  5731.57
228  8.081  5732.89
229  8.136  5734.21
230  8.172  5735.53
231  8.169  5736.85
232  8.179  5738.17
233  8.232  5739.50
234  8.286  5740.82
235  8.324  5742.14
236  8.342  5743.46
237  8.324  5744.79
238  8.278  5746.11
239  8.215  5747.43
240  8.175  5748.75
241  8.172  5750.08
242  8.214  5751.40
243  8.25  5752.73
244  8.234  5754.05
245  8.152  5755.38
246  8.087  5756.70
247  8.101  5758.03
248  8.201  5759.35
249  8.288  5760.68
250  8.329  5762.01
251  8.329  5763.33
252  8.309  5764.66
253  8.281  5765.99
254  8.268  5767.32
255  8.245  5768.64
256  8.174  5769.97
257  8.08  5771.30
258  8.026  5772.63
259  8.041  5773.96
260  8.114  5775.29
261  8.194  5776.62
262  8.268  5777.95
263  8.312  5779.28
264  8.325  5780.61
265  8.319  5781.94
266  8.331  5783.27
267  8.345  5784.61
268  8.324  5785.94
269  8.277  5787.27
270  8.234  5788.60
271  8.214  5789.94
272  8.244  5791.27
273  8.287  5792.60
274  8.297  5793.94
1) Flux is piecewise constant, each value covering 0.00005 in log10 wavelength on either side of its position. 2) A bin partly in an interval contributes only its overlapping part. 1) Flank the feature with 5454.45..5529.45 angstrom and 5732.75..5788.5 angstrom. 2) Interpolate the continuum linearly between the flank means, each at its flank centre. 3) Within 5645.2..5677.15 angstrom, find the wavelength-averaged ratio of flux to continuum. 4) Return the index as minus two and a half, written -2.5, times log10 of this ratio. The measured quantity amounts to 0.015 mag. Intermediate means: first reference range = 8.41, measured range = 8.19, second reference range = 8.23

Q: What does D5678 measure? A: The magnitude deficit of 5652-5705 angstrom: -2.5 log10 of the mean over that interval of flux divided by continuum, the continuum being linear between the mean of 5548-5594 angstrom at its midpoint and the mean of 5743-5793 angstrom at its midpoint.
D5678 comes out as 0.01 mag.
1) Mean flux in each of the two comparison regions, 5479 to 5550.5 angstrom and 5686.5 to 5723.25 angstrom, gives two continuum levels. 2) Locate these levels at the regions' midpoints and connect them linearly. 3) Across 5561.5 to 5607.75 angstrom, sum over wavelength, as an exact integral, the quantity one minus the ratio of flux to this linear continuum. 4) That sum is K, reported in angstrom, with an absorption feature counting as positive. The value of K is 0.14 angstrom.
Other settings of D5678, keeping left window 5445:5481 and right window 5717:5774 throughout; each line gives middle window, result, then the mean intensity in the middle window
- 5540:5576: -0.01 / 8.43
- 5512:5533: 0.00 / 8.35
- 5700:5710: -0.01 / 8.33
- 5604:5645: -0.01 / 8.39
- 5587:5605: 0.02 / 8.17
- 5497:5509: 0.00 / 8.35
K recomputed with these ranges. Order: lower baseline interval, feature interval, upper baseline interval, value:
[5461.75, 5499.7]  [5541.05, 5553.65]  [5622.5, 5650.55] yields -0.06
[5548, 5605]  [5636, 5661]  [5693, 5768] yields 0.12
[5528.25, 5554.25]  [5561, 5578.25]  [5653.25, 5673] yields -0.15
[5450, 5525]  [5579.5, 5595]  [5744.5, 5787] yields 0.09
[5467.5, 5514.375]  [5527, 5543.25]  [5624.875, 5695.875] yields 0.17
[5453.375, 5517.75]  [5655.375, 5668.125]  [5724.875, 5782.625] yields 0.27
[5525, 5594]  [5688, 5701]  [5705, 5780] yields 0.01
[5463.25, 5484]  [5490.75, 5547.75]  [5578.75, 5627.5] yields 0.32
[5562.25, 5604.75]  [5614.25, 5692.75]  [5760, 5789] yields 0.00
